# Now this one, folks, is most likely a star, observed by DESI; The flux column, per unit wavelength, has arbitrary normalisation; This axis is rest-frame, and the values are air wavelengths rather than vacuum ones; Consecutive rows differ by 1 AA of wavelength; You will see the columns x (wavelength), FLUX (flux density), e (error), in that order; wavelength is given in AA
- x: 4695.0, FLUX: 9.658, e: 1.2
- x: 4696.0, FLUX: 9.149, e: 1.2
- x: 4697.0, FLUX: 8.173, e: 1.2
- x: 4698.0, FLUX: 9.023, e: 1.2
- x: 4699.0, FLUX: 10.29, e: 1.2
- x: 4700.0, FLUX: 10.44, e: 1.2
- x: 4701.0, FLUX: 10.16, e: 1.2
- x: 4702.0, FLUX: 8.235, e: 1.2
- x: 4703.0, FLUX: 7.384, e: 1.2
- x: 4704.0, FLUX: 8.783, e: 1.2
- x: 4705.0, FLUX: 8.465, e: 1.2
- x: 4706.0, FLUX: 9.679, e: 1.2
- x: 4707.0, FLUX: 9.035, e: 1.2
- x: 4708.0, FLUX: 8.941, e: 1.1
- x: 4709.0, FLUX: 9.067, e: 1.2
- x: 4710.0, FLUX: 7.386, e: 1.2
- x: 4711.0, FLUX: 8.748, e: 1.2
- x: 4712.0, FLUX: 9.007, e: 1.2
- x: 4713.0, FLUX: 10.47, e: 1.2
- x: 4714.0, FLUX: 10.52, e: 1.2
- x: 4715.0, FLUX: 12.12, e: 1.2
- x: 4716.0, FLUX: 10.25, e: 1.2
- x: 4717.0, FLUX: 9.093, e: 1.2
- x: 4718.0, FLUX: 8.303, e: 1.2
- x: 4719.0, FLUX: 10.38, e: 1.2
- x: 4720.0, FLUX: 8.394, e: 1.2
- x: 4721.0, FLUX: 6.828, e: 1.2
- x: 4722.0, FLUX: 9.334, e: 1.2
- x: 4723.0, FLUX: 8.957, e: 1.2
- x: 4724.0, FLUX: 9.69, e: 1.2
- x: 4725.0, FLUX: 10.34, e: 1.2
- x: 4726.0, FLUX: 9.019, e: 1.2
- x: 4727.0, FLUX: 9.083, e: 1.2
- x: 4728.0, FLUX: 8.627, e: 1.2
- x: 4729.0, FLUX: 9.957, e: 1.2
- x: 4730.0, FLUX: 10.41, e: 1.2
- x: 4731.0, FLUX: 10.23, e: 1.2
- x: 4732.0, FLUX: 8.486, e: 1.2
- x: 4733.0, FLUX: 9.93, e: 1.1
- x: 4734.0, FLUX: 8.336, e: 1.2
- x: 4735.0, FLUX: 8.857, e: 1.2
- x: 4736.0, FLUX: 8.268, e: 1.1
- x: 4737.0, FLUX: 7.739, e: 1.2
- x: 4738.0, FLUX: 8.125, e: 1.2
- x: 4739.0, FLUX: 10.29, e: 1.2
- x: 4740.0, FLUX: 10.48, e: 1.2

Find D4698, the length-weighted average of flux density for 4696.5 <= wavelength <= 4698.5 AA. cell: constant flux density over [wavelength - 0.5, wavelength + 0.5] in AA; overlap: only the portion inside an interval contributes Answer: 8.6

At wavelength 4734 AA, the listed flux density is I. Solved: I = 8.336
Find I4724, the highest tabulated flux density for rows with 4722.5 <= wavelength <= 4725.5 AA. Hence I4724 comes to 10.34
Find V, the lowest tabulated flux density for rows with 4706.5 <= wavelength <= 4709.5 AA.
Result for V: 8.941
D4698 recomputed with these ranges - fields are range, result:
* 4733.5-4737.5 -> 8.3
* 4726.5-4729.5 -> 9.22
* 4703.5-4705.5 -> 8.62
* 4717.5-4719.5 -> 9.34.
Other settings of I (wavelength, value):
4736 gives 8.268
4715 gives 12.12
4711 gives 8.748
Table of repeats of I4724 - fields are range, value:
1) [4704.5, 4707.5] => 9.679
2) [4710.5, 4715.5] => 12.12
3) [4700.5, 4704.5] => 10.16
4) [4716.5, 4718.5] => 9.093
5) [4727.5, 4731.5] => 10.41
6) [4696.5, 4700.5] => 10.44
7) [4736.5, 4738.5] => 8.125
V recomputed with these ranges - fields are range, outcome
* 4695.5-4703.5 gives 7.384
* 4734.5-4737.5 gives 7.739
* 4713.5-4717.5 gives 9.093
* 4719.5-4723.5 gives 6.828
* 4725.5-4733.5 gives 8.486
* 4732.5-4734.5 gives 8.336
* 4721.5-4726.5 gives 8.957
